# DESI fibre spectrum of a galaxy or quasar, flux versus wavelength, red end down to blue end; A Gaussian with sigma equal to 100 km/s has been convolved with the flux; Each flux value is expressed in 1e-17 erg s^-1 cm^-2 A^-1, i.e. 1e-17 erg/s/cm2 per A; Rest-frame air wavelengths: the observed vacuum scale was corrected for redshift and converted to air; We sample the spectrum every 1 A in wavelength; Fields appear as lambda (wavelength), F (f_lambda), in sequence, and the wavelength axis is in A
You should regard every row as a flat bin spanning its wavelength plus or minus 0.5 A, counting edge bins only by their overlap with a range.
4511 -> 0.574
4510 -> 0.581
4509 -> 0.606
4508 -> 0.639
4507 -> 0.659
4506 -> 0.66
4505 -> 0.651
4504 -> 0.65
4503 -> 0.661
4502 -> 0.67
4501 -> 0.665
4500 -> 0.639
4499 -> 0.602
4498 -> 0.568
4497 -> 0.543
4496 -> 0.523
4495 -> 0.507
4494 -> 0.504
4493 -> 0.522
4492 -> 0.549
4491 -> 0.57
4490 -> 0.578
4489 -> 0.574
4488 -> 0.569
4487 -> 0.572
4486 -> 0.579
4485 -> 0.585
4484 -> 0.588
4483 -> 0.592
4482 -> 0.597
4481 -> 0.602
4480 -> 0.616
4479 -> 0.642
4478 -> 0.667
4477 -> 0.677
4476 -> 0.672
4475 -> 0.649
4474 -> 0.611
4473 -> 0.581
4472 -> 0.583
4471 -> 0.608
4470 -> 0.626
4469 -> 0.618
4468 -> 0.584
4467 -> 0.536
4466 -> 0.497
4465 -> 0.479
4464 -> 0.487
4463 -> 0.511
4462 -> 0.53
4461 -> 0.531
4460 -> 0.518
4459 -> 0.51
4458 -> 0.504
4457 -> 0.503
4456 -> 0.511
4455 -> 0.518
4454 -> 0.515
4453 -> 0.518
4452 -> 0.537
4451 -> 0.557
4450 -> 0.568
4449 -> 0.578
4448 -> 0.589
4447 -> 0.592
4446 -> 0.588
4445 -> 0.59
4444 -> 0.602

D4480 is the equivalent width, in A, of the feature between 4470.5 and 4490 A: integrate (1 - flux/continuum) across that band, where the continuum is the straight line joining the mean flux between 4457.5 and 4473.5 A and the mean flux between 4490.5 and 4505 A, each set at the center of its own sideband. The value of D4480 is -1.56 A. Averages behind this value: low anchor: 0.544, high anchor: 0.586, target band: 0.608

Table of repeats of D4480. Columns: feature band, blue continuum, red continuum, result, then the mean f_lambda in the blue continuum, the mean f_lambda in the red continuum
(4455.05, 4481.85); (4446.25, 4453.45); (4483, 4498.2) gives -0.5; 0.564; 0.556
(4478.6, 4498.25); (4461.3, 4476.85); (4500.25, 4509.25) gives 1.5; 0.573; 0.652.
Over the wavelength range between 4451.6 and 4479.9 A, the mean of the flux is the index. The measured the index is 0.562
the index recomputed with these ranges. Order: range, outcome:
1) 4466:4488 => 0.605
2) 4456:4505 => 0.578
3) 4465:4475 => 0.581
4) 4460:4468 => 0.515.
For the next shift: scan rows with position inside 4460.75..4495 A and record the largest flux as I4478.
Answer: 0.677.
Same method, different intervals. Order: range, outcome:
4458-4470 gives 0.626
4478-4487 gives 0.667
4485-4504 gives 0.67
